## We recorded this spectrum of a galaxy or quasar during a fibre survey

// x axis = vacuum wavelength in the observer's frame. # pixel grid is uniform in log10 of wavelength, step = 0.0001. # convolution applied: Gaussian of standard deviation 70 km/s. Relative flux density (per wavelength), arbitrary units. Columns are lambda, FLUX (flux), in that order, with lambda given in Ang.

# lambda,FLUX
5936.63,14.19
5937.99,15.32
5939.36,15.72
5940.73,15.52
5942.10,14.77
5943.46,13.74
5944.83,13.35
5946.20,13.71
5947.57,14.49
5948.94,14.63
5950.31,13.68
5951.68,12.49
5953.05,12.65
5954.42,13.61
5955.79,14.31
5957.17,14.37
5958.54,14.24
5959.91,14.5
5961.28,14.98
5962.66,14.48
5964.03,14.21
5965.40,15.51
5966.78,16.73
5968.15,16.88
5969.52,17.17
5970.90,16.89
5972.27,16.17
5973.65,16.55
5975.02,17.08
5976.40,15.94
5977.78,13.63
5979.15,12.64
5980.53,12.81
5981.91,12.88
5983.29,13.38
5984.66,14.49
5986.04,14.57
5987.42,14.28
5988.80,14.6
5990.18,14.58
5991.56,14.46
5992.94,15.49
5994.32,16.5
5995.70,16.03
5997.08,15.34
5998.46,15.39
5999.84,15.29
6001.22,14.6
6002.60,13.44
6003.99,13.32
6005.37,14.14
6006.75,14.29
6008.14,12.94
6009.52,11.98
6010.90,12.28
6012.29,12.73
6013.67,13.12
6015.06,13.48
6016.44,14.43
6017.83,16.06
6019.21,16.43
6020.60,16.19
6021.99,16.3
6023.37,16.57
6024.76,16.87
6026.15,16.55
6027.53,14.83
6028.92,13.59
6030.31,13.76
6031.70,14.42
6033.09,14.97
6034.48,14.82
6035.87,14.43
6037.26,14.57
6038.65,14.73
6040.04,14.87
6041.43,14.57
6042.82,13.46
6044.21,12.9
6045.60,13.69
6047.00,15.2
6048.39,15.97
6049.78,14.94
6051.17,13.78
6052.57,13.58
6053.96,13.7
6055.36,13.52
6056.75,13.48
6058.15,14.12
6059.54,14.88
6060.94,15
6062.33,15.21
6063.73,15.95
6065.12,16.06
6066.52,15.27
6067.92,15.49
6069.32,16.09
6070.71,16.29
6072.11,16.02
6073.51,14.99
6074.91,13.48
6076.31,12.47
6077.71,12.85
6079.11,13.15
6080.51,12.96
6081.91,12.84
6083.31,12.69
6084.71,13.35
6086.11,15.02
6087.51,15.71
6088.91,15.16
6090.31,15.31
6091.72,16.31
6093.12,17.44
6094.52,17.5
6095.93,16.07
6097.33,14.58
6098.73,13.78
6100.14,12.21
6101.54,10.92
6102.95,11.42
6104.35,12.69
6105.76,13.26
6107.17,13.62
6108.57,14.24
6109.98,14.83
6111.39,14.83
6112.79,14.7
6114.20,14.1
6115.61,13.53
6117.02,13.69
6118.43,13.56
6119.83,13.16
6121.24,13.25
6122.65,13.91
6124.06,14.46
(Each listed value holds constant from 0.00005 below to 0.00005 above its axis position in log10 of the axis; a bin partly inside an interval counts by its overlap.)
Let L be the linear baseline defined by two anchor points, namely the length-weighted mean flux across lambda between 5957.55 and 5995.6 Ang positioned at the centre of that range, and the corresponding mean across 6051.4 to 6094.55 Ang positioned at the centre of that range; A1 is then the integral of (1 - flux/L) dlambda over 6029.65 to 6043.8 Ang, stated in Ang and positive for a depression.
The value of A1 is 0.4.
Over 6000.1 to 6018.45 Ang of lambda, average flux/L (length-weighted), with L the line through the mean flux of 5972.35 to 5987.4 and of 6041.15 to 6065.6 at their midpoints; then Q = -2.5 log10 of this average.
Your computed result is 0.06 mag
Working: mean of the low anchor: 14.5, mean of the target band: 13.6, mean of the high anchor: 14.4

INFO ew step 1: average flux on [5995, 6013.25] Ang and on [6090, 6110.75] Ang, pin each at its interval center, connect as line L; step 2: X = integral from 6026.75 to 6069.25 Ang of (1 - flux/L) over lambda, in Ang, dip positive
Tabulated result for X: -1.4 Ang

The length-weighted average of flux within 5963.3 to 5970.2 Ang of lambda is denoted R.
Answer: 16.1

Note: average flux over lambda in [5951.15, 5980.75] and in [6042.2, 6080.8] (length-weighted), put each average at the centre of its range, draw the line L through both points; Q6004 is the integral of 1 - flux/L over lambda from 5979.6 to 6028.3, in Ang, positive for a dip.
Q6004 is 0.6 Ang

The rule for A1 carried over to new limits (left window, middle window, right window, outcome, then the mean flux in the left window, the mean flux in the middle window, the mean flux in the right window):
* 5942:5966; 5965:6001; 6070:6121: -2.8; 14.1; 15.2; 14.1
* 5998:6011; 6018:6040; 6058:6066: -1.3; 13.8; 15.3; 15.3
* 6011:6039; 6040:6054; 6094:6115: 0.4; 14.9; 14.2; 13.9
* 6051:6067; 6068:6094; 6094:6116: -0.7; 14.6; 14.6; 13.9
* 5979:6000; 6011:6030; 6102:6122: -1.0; 14.6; 15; 13.6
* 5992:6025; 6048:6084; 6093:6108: -0.6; 14.7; 14.4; 13.8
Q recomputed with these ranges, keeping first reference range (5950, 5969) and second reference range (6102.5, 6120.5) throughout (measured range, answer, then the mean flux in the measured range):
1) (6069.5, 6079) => -0.04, 14.4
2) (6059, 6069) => -0.11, 15.4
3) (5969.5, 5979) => -0.11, 15.9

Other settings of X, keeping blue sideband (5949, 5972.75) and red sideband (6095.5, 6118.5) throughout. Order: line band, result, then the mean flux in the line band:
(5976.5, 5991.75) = 0.8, 13.9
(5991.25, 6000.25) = -0.6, 15.6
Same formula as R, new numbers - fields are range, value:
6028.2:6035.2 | 14.3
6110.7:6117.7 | 14.2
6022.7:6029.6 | 15.7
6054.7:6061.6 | 14.2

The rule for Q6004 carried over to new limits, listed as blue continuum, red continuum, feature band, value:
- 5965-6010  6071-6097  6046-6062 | 0.4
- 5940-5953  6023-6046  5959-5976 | -2.1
